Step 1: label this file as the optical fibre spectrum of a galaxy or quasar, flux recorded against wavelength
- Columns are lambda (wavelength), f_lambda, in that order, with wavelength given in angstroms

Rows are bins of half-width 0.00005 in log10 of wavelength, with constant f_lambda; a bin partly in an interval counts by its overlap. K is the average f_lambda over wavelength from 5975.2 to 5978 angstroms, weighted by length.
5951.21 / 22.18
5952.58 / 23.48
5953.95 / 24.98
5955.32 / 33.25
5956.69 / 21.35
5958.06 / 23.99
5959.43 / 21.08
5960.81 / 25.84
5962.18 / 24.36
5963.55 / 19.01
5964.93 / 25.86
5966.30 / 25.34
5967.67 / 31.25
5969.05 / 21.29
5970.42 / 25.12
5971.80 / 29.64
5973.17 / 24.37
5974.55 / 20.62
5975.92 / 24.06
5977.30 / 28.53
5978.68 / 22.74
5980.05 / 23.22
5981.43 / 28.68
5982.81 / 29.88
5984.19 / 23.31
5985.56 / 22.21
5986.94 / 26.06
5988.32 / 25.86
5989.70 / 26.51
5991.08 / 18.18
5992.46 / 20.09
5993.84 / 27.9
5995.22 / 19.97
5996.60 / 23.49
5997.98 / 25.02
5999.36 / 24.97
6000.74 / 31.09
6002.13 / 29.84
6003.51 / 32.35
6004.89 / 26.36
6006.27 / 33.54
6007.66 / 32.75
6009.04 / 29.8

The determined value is 26.2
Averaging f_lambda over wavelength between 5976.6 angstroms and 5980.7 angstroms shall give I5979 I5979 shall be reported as 24.8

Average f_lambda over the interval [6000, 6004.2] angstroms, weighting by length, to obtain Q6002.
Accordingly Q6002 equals 31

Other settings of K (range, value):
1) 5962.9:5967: 23.5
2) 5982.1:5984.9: 26.6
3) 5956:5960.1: 22.2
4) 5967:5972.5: 26.8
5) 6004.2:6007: 30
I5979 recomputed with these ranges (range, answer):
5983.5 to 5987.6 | 23.9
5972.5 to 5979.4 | 24.1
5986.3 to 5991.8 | 24.1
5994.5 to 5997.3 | 21.8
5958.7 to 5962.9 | 23.7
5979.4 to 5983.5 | 27.3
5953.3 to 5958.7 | 25.9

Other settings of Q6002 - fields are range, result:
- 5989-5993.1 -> 21.6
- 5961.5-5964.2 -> 21.7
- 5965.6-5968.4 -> 28.2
